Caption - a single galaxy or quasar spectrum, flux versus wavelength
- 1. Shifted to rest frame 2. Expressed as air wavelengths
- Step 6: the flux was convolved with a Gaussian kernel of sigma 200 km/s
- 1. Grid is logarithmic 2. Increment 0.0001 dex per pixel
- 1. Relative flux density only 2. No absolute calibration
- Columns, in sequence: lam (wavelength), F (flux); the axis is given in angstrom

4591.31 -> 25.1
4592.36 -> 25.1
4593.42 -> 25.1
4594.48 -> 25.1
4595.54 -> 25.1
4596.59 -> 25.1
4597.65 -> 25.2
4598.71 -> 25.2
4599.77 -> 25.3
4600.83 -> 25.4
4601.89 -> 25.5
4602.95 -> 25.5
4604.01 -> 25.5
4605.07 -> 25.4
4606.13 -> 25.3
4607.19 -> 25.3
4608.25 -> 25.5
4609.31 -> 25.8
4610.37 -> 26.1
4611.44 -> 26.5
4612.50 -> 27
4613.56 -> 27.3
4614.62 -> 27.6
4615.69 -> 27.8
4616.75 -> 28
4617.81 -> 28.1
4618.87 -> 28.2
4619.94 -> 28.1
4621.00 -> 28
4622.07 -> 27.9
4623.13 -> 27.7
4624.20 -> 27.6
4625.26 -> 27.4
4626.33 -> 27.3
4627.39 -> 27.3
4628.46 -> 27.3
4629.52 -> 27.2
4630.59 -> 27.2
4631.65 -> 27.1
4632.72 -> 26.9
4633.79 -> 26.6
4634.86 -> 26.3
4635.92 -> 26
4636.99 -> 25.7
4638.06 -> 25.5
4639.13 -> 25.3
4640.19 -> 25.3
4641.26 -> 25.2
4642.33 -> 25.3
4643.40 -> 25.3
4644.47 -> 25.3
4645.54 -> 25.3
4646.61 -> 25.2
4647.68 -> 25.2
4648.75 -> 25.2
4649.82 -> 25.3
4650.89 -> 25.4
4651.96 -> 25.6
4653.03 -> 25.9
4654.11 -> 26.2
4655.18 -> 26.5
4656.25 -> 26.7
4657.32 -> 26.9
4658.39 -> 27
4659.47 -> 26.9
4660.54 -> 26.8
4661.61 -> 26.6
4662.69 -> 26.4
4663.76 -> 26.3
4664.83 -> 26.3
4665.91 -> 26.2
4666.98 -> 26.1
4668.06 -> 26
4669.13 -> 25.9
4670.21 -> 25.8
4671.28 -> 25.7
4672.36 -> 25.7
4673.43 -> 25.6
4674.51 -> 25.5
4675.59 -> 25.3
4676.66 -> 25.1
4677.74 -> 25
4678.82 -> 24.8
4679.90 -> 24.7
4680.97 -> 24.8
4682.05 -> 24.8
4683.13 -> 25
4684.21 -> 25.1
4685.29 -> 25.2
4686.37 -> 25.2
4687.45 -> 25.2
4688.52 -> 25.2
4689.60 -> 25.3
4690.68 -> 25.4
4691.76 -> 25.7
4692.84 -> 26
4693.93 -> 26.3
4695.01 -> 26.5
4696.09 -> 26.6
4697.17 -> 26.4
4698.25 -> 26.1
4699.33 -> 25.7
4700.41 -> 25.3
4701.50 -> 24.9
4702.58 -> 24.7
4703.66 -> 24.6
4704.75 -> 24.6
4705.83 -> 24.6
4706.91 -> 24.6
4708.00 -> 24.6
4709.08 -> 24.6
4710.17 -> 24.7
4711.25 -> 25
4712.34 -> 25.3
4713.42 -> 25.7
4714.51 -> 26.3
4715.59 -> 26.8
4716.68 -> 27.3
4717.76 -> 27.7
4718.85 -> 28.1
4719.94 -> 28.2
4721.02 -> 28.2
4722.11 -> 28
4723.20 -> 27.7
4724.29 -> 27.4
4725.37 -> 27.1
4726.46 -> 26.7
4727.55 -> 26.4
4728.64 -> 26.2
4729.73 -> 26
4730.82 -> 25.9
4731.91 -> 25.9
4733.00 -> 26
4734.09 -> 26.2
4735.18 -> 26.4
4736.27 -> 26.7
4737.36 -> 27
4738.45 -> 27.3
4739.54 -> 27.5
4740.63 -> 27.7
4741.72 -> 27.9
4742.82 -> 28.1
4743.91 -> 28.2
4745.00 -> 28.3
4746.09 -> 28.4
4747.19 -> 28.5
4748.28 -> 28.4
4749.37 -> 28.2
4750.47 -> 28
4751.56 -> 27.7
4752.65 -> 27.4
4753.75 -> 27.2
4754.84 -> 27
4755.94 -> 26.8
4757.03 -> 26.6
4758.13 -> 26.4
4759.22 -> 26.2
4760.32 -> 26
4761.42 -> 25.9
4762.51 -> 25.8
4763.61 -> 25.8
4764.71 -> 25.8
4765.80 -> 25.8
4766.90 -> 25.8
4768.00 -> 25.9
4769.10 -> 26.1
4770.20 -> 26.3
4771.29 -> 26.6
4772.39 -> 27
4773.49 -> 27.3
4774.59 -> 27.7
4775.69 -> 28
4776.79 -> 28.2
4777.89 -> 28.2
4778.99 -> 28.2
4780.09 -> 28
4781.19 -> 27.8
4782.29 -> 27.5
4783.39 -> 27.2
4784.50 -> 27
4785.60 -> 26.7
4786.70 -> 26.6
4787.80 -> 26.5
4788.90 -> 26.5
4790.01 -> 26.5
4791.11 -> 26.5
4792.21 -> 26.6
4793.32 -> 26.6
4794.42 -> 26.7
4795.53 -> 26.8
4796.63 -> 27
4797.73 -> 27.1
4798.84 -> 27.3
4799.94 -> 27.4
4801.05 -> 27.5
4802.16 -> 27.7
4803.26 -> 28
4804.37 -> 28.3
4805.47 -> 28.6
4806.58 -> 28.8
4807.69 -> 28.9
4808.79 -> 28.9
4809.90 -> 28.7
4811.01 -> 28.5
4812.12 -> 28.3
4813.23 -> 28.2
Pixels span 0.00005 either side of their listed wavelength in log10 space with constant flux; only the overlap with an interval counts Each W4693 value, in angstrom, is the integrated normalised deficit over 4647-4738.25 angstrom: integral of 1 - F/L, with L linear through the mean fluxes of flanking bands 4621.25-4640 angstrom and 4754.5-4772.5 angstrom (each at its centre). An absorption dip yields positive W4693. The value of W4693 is 2.0 angstrom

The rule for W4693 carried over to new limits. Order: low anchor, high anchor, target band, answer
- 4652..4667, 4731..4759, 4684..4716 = 1.8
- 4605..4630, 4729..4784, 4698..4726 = 1.0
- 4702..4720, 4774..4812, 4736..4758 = -1.0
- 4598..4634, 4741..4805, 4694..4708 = 0.8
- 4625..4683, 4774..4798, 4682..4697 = 0.4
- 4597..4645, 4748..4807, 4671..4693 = 1.2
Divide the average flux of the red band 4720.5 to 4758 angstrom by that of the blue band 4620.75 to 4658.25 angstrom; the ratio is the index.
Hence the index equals 1.04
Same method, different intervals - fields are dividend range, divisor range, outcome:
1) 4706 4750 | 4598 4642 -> 1.01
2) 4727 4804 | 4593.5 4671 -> 1.03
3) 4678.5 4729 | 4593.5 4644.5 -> 0.98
